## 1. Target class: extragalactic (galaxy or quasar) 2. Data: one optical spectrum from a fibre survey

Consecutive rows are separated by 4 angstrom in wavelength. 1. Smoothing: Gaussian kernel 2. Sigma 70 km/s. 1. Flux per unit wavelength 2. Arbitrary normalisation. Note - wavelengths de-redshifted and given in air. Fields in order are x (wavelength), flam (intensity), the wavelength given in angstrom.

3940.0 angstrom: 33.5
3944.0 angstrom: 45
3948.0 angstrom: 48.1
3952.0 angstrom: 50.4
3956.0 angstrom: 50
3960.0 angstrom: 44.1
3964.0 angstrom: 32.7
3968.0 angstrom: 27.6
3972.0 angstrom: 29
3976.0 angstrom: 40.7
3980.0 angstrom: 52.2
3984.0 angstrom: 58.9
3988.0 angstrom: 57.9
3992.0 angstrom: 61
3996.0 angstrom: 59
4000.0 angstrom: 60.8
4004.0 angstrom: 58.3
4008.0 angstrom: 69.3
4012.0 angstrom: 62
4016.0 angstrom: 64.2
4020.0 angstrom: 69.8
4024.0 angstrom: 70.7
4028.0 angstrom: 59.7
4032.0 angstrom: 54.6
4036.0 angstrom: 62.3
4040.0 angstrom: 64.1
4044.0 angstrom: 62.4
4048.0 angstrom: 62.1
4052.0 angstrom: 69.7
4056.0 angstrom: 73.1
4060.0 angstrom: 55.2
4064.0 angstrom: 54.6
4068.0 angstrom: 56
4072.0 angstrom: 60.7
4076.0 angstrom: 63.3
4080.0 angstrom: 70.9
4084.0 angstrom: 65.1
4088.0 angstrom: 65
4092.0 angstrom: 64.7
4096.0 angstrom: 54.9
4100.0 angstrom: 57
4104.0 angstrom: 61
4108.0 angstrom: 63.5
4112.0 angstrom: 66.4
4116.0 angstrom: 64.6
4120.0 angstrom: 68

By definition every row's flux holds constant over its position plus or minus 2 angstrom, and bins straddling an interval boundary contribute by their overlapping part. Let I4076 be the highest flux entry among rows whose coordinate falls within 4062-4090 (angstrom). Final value 70.9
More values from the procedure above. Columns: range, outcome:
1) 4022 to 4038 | 70.7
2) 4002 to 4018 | 69.3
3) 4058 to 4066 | 55.2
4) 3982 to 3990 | 58.9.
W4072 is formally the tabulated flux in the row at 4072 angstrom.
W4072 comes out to 60.7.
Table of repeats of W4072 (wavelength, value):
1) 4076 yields 63.3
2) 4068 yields 56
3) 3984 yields 58.9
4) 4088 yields 65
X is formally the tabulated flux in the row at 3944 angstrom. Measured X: 45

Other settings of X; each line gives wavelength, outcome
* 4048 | 62.1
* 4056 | 73.1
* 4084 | 65.1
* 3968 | 27.6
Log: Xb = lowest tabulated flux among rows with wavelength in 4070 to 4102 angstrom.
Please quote 54.9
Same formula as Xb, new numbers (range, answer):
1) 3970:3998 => 29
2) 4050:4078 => 54.6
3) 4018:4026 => 69.8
